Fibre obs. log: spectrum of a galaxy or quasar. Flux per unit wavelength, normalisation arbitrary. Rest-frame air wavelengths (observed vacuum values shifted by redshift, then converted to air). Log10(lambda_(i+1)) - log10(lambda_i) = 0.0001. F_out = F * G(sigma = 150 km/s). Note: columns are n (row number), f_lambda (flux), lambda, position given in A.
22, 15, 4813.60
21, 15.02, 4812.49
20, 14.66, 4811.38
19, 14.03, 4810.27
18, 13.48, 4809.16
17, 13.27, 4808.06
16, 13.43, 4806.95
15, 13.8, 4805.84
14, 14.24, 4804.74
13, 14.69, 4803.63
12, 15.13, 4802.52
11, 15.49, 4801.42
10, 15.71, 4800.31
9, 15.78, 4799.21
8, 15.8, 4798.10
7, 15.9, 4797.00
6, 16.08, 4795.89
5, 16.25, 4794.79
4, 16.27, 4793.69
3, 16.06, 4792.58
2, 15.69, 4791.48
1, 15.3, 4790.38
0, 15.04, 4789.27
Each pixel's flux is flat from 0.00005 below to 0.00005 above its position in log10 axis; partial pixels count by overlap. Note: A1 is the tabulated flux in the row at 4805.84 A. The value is 13.8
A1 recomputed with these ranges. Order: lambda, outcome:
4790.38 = 15.3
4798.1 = 15.8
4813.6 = 15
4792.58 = 16.06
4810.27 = 14.03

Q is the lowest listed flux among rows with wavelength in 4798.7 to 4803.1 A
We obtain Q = 15.13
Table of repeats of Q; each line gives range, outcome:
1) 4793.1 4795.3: 16.25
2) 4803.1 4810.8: 13.27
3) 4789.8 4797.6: 15.3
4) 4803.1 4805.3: 14.24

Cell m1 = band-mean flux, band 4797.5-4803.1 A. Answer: 15.6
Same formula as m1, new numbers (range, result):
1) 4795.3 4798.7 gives 15.9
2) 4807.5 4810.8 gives 13.6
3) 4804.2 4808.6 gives 13.7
